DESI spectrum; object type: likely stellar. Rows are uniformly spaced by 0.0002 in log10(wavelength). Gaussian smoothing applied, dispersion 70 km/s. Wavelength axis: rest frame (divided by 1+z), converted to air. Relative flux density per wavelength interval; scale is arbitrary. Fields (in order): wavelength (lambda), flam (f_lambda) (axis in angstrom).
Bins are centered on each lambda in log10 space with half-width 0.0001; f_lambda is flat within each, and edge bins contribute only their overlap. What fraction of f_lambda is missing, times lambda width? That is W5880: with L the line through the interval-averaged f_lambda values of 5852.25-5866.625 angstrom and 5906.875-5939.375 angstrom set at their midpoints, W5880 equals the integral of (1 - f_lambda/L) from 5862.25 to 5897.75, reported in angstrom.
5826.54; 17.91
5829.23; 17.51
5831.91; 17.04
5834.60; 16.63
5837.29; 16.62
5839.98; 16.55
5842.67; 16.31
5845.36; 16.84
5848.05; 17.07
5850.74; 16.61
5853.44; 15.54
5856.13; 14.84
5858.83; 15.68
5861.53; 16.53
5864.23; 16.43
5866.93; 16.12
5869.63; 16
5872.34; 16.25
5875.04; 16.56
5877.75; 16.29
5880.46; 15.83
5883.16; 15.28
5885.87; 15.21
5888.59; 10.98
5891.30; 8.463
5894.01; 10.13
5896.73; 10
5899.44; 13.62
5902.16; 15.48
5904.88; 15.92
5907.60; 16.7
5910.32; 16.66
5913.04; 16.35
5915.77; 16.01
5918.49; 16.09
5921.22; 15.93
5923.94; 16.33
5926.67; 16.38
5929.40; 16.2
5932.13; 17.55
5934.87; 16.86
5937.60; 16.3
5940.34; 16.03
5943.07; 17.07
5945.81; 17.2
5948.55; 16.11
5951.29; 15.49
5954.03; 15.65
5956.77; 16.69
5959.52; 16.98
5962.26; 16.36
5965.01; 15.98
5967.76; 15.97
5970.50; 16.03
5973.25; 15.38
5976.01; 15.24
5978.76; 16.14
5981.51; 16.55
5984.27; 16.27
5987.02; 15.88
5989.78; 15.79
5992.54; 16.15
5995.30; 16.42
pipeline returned 4.0 angstrom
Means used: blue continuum 15.8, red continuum 16.4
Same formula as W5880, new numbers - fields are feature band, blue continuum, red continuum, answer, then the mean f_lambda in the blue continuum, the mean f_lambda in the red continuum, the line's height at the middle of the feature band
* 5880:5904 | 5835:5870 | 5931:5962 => 5.34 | 16.3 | 16.5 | 16.4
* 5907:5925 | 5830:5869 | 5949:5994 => -0.11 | 16.4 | 16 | 16.2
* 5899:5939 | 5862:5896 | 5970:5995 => -3.19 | 14.4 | 16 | 15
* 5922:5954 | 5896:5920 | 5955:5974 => -1.31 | 15.3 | 16.2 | 15.8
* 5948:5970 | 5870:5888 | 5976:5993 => -0.25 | 15.7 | 16.1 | 16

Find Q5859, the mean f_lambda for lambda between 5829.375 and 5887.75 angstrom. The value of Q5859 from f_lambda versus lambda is 16.2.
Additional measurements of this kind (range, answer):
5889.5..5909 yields 12.9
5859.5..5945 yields 15.4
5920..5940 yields 16.5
